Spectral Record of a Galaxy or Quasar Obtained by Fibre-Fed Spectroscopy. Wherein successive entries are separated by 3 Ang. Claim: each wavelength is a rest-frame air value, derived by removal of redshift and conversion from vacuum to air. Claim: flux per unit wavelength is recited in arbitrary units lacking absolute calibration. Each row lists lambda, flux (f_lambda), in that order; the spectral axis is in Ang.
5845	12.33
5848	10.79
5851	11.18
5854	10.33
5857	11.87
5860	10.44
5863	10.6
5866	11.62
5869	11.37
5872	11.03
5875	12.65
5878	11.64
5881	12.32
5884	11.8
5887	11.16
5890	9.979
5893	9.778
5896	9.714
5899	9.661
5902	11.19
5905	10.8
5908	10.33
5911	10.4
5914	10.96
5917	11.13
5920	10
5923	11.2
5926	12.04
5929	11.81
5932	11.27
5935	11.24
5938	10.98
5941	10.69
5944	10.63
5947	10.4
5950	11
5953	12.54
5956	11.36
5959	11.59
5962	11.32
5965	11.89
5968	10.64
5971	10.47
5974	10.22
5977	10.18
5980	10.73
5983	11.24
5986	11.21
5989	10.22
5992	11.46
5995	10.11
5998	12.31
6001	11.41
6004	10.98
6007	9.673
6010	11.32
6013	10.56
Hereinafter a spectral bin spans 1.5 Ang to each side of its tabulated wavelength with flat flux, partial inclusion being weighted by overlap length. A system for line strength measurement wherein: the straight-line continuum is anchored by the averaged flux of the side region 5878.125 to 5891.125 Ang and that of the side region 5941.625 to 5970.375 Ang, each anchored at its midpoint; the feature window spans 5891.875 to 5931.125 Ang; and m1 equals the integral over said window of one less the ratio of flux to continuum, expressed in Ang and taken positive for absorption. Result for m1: 2.1 Ang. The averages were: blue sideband 11.4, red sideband 11.2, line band 10.7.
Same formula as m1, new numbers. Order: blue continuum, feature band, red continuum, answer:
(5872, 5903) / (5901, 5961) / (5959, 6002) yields -0.5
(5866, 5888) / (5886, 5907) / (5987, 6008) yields 2.3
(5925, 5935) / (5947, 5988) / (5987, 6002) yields 0.9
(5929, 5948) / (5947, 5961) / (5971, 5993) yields -0.8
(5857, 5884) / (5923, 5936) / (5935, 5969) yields -0.3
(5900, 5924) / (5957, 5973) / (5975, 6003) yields -0.4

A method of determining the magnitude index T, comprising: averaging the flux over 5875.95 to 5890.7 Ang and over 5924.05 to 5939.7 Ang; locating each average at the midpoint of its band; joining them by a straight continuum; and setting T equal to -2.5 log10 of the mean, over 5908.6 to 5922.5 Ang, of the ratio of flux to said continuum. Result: 0.081 mag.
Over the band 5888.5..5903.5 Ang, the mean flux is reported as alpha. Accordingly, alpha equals 10.1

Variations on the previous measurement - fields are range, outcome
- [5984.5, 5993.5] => 11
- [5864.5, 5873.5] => 11.3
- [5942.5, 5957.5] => 11.2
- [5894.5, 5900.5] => 9.69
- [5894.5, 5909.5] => 10.3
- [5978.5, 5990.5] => 10.8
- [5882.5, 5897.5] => 10.5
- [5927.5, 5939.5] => 11.3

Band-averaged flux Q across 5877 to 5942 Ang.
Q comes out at 10.9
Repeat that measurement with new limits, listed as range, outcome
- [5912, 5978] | 11.1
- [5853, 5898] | 11.1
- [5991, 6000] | 11.3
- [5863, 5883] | 11.7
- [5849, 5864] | 10.9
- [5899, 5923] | 10.7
